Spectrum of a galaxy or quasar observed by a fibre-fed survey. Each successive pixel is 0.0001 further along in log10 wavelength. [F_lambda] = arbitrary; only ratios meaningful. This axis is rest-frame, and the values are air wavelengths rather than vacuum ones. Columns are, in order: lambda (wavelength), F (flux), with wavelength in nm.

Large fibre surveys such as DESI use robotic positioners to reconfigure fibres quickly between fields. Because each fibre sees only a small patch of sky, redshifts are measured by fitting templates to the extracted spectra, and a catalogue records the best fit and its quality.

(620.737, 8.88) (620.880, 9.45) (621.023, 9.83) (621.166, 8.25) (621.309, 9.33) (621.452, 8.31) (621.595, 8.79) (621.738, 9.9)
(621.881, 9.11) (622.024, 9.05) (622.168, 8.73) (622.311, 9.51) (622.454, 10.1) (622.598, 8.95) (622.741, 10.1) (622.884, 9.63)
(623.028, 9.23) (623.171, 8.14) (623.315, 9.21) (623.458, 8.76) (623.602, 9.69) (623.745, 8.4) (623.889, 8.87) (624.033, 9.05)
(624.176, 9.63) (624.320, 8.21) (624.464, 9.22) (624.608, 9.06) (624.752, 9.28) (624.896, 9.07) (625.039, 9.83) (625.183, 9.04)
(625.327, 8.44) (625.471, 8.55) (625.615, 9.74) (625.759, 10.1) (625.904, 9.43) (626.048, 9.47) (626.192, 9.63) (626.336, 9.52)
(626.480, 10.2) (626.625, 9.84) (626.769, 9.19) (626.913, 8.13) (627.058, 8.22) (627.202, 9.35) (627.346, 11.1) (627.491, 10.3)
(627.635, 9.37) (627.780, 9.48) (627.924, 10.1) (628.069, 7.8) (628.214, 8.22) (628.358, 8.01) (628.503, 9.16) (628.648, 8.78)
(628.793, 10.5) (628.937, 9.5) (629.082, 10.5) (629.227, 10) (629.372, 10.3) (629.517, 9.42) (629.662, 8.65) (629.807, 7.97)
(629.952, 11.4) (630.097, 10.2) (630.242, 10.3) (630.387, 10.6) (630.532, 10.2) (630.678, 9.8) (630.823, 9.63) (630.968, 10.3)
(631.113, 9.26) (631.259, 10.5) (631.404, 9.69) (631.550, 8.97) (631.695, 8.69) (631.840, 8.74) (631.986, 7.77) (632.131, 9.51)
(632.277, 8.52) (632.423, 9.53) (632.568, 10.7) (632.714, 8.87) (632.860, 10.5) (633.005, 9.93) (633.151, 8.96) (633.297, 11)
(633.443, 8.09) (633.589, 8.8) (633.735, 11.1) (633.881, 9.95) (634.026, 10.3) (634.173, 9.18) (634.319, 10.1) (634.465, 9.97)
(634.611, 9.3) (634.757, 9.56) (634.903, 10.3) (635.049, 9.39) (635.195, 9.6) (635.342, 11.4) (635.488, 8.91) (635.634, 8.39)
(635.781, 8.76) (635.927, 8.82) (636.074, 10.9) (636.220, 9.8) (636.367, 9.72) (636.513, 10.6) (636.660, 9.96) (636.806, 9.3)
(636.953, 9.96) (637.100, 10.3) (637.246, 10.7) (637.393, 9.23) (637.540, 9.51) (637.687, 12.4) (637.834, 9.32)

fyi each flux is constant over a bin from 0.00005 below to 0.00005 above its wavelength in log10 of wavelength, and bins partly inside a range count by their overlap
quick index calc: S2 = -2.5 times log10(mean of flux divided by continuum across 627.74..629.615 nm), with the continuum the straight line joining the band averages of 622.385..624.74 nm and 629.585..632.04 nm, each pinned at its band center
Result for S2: 0.01 mag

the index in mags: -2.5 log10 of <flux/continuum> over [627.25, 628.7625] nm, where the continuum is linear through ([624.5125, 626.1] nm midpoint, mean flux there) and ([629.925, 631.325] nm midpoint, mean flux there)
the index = 0.05 mag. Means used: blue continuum 9.27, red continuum 10.2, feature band 9.27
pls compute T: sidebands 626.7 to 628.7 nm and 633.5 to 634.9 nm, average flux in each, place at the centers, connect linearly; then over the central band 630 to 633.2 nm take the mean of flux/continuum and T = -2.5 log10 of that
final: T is -0.01 mag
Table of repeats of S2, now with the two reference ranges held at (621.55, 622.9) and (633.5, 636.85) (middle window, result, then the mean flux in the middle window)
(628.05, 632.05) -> 0.013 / 9.48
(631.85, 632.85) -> 0.053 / 9.2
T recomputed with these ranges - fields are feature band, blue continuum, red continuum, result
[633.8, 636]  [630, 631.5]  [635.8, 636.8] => 0.03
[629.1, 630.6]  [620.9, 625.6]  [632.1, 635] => -0.05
